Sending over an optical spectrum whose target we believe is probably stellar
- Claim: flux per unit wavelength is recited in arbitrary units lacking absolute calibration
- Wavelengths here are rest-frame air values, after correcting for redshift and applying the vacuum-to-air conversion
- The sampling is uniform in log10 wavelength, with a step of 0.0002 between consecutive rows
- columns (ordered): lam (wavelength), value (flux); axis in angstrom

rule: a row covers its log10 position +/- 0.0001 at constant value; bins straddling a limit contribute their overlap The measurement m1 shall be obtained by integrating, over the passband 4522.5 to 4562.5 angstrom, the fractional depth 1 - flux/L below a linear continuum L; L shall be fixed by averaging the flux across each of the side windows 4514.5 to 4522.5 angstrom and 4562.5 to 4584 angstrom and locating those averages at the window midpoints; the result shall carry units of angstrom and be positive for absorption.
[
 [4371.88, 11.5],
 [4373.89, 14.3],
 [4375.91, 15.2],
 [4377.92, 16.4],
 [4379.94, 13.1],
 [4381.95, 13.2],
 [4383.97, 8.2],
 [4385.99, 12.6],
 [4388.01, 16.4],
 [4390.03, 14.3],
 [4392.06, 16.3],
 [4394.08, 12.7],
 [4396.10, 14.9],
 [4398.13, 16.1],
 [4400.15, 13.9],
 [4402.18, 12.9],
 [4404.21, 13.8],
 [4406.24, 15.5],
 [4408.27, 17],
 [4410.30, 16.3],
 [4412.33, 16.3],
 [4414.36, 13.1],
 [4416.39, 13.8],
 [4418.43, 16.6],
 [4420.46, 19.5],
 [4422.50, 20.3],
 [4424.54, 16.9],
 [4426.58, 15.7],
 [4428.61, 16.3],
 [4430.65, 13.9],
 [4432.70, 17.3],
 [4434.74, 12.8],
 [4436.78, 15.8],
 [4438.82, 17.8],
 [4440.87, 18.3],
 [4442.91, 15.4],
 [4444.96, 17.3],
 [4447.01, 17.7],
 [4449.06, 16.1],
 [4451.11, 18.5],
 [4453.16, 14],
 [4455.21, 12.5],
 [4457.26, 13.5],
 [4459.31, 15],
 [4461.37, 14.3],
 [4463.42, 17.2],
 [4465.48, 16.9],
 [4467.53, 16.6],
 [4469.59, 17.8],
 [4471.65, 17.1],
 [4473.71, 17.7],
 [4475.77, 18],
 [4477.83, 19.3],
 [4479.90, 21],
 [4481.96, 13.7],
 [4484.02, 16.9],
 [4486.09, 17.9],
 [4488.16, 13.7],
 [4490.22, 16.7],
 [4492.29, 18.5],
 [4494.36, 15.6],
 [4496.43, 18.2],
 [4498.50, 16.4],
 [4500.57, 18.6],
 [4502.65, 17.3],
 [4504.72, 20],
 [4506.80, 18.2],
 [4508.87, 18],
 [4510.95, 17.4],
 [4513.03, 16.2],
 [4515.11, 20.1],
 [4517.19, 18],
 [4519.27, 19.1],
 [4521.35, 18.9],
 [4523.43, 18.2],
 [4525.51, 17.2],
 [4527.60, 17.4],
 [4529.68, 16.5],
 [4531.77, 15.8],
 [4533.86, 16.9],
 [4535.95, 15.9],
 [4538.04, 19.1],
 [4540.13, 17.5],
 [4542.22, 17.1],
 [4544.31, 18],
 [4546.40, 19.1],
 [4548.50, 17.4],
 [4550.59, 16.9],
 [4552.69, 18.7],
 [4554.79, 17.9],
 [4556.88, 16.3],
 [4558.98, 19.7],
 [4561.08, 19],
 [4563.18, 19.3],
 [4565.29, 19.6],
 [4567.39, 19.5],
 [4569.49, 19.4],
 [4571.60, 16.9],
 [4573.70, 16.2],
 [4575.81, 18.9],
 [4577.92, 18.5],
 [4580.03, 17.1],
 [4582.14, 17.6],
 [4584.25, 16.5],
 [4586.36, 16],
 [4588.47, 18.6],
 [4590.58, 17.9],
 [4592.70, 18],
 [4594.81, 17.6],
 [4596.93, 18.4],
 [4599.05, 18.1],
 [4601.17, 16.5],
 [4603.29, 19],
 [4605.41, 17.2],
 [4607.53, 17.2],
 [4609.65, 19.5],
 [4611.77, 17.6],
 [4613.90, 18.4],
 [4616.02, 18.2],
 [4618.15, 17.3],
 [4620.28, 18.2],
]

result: 2.2 angstrom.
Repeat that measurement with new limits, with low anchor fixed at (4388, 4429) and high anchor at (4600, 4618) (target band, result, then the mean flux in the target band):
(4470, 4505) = -1.8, 17.4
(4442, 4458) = 0.4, 15.7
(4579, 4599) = 0.2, 17.6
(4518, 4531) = -0.7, 17.8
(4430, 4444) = 0.0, 16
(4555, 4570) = -1.3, 18.9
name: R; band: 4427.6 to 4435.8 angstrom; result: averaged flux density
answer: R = 15.1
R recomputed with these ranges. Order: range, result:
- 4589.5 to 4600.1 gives 18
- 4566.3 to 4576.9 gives 18.2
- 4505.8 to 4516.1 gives 18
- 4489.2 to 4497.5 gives 17.2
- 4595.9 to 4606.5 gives 17.8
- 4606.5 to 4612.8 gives 18.1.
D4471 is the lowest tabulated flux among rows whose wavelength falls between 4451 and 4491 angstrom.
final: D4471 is 12.5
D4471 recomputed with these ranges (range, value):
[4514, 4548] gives 15.8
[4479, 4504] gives 13.7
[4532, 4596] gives 15.9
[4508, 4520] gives 16.2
